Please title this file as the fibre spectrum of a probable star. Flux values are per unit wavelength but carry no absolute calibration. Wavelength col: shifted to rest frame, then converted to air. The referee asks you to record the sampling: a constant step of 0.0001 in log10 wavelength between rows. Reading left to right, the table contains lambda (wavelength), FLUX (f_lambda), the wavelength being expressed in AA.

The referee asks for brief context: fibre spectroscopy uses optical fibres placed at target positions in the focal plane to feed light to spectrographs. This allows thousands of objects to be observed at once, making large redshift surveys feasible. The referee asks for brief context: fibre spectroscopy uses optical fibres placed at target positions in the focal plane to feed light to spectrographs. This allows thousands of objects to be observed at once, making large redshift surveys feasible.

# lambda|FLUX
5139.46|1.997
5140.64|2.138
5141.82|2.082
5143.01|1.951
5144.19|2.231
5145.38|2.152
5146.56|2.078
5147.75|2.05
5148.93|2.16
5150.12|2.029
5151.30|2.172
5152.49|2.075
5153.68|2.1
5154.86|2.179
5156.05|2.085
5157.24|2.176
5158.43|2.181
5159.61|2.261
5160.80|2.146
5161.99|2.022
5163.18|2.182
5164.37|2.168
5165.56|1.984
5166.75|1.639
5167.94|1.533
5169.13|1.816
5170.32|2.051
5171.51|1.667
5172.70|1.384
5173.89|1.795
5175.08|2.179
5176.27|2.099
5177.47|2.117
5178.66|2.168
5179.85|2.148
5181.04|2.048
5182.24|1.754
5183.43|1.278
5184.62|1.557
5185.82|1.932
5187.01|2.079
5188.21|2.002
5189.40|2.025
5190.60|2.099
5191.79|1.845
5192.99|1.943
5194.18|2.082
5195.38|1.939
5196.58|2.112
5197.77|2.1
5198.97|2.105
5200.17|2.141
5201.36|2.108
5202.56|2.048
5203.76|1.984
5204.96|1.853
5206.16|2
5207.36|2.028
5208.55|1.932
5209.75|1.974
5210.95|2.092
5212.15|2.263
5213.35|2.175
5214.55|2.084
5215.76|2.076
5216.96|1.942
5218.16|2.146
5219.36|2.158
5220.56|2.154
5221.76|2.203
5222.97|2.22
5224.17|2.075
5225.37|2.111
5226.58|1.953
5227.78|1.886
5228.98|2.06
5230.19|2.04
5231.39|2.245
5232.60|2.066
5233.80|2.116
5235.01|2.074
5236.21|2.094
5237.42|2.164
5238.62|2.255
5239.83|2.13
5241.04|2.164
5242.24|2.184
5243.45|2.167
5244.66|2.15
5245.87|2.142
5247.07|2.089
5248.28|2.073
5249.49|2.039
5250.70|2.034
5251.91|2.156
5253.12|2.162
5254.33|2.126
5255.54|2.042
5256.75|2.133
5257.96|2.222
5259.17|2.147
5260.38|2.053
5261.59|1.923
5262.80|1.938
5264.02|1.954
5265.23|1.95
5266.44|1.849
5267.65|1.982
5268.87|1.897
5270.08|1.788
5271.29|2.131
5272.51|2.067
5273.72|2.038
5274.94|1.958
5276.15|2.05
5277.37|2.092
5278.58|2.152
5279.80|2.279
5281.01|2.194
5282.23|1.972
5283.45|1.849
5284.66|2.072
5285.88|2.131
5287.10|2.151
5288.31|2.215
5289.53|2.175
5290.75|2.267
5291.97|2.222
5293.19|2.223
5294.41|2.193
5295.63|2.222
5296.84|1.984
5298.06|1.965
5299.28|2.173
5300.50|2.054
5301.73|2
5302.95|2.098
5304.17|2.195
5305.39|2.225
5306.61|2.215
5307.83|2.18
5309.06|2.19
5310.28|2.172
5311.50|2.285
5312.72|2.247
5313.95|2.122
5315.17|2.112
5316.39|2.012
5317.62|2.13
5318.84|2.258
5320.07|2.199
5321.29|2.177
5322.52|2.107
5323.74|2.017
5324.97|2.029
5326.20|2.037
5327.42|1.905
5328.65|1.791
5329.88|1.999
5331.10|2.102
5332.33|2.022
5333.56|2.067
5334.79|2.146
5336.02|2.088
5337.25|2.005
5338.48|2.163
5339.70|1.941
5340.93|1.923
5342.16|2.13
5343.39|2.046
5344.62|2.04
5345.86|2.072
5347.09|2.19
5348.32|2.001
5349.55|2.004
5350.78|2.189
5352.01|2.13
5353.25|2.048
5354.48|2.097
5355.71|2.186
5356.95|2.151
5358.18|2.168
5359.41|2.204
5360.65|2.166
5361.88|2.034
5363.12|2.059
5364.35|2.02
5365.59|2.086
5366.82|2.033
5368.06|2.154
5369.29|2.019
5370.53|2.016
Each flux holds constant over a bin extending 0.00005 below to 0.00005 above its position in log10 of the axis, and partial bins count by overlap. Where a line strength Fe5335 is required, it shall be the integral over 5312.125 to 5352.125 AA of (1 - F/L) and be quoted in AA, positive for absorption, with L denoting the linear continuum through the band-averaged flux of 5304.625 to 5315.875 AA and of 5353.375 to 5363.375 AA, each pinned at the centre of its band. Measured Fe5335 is 1.7 AA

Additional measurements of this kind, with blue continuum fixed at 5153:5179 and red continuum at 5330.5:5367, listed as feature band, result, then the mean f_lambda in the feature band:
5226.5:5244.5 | -0.74 AA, 2.11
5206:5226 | -0.78 AA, 2.1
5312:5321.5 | -0.41 AA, 2.16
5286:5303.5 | -0.69 AA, 2.14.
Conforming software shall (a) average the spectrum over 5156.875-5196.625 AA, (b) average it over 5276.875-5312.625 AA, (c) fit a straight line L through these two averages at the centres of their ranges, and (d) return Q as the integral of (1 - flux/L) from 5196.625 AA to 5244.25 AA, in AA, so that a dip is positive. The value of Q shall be -1.65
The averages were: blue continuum 1.95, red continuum 2.15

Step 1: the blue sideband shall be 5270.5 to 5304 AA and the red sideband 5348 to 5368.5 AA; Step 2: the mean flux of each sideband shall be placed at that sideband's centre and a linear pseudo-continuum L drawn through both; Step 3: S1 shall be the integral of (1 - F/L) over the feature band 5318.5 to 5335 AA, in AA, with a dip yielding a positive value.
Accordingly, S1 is 0.4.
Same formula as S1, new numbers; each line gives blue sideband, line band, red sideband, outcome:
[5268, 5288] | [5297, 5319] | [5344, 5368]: -0.7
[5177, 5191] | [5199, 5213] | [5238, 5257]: -0.3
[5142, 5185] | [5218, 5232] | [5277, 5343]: -0.4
